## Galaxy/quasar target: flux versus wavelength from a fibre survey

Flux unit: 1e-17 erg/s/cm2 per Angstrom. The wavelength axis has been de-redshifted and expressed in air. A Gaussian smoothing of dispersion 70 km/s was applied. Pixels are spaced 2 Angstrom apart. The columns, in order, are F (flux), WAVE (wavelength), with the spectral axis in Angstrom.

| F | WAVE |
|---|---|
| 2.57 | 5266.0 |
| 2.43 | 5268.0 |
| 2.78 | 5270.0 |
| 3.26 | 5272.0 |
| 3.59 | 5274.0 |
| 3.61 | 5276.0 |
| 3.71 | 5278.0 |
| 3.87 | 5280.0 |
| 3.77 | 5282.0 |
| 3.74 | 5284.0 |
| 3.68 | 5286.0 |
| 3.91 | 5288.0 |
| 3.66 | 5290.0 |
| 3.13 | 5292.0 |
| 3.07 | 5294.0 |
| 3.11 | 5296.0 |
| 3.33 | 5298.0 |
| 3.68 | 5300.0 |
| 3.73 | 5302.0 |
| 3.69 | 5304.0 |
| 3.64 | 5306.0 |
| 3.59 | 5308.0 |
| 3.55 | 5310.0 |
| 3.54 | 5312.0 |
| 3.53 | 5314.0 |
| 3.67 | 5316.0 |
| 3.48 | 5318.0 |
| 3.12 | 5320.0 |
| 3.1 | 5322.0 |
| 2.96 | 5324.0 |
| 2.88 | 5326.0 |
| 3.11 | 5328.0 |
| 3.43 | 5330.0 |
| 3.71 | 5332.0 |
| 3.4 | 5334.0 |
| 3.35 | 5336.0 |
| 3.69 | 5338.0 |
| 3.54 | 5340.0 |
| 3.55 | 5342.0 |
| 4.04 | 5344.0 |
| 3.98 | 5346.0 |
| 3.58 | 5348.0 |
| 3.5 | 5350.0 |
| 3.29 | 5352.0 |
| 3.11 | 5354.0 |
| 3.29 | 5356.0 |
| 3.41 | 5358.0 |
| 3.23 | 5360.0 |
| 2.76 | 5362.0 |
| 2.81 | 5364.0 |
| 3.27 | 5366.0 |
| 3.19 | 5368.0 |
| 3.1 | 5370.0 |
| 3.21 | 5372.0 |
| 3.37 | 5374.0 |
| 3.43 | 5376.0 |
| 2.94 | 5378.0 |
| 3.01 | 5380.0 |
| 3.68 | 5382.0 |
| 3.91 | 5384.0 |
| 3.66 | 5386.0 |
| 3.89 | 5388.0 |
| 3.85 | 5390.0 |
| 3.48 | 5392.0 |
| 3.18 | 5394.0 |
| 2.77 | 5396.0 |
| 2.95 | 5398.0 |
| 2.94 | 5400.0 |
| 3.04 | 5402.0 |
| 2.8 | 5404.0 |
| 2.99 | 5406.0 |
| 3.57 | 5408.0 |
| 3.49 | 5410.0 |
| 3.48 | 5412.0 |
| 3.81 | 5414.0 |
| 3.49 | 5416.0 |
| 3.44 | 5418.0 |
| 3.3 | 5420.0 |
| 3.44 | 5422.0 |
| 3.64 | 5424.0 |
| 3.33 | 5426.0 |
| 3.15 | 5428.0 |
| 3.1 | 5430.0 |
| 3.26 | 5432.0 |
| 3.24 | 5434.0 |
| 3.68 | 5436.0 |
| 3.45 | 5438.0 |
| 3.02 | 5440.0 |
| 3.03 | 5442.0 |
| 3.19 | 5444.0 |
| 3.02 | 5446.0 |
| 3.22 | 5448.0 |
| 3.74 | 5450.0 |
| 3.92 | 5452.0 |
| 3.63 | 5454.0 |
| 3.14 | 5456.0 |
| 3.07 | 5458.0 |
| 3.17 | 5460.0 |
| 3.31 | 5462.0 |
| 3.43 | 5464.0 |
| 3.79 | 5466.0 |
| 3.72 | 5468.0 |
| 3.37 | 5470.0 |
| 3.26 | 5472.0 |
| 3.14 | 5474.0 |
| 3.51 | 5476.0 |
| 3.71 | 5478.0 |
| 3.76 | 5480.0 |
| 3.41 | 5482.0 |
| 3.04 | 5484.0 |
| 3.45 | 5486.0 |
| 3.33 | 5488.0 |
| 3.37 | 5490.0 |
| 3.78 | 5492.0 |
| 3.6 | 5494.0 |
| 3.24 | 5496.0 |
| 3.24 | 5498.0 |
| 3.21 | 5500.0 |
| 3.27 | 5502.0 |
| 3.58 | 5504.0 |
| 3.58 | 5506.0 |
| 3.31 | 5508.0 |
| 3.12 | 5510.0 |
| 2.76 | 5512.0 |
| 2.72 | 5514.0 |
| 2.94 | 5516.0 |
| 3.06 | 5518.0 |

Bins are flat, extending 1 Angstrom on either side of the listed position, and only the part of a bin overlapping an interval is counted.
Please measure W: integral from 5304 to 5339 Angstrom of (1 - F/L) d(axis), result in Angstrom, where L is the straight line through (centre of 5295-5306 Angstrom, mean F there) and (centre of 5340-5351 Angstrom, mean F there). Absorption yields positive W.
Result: 2.0 Angstrom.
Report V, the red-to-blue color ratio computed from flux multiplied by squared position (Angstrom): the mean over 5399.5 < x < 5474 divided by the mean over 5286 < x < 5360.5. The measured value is 1.01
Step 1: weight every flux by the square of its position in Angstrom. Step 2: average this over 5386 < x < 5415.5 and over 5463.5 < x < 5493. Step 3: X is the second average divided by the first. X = 1.1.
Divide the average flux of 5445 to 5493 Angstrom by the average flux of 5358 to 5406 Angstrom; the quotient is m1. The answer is 1.06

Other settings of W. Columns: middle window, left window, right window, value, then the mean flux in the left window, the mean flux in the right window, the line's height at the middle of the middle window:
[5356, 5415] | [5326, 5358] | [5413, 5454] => 2.6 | 3.48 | 3.38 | 3.43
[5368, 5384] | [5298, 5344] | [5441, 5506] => 0.7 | 3.46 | 3.4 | 3.44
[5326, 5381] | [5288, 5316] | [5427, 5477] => 1.8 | 3.5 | 3.34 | 3.45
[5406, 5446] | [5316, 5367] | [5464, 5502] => 0.5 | 3.35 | 3.44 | 3.4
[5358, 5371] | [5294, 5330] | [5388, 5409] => 0.7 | 3.39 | 3.19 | 3.27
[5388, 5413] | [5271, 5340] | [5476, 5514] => 1.3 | 3.48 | 3.36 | 3.42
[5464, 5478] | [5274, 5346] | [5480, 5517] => -0.7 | 3.51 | 3.29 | 3.32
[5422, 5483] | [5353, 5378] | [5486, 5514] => -2.1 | 3.17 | 3.32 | 3.27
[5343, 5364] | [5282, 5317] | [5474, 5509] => 0.8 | 3.55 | 3.43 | 3.52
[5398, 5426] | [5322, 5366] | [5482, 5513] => 0.1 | 3.35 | 3.33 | 3.34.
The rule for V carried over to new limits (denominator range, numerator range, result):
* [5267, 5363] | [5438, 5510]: 1.05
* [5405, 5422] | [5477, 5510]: 1.02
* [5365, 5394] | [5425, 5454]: 0.99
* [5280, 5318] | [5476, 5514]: 1.01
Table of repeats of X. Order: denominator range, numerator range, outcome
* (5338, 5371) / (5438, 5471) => 1.04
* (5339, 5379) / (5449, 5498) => 1.08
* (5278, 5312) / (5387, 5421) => 0.97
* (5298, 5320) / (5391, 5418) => 0.94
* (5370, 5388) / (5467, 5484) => 1.05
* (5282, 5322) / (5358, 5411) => 0.96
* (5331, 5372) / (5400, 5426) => 1.01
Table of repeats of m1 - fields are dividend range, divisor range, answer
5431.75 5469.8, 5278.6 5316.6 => 0.94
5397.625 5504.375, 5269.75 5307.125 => 0.95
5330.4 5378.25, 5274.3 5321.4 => 0.95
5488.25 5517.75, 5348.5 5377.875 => 1.02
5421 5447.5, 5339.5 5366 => 0.97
